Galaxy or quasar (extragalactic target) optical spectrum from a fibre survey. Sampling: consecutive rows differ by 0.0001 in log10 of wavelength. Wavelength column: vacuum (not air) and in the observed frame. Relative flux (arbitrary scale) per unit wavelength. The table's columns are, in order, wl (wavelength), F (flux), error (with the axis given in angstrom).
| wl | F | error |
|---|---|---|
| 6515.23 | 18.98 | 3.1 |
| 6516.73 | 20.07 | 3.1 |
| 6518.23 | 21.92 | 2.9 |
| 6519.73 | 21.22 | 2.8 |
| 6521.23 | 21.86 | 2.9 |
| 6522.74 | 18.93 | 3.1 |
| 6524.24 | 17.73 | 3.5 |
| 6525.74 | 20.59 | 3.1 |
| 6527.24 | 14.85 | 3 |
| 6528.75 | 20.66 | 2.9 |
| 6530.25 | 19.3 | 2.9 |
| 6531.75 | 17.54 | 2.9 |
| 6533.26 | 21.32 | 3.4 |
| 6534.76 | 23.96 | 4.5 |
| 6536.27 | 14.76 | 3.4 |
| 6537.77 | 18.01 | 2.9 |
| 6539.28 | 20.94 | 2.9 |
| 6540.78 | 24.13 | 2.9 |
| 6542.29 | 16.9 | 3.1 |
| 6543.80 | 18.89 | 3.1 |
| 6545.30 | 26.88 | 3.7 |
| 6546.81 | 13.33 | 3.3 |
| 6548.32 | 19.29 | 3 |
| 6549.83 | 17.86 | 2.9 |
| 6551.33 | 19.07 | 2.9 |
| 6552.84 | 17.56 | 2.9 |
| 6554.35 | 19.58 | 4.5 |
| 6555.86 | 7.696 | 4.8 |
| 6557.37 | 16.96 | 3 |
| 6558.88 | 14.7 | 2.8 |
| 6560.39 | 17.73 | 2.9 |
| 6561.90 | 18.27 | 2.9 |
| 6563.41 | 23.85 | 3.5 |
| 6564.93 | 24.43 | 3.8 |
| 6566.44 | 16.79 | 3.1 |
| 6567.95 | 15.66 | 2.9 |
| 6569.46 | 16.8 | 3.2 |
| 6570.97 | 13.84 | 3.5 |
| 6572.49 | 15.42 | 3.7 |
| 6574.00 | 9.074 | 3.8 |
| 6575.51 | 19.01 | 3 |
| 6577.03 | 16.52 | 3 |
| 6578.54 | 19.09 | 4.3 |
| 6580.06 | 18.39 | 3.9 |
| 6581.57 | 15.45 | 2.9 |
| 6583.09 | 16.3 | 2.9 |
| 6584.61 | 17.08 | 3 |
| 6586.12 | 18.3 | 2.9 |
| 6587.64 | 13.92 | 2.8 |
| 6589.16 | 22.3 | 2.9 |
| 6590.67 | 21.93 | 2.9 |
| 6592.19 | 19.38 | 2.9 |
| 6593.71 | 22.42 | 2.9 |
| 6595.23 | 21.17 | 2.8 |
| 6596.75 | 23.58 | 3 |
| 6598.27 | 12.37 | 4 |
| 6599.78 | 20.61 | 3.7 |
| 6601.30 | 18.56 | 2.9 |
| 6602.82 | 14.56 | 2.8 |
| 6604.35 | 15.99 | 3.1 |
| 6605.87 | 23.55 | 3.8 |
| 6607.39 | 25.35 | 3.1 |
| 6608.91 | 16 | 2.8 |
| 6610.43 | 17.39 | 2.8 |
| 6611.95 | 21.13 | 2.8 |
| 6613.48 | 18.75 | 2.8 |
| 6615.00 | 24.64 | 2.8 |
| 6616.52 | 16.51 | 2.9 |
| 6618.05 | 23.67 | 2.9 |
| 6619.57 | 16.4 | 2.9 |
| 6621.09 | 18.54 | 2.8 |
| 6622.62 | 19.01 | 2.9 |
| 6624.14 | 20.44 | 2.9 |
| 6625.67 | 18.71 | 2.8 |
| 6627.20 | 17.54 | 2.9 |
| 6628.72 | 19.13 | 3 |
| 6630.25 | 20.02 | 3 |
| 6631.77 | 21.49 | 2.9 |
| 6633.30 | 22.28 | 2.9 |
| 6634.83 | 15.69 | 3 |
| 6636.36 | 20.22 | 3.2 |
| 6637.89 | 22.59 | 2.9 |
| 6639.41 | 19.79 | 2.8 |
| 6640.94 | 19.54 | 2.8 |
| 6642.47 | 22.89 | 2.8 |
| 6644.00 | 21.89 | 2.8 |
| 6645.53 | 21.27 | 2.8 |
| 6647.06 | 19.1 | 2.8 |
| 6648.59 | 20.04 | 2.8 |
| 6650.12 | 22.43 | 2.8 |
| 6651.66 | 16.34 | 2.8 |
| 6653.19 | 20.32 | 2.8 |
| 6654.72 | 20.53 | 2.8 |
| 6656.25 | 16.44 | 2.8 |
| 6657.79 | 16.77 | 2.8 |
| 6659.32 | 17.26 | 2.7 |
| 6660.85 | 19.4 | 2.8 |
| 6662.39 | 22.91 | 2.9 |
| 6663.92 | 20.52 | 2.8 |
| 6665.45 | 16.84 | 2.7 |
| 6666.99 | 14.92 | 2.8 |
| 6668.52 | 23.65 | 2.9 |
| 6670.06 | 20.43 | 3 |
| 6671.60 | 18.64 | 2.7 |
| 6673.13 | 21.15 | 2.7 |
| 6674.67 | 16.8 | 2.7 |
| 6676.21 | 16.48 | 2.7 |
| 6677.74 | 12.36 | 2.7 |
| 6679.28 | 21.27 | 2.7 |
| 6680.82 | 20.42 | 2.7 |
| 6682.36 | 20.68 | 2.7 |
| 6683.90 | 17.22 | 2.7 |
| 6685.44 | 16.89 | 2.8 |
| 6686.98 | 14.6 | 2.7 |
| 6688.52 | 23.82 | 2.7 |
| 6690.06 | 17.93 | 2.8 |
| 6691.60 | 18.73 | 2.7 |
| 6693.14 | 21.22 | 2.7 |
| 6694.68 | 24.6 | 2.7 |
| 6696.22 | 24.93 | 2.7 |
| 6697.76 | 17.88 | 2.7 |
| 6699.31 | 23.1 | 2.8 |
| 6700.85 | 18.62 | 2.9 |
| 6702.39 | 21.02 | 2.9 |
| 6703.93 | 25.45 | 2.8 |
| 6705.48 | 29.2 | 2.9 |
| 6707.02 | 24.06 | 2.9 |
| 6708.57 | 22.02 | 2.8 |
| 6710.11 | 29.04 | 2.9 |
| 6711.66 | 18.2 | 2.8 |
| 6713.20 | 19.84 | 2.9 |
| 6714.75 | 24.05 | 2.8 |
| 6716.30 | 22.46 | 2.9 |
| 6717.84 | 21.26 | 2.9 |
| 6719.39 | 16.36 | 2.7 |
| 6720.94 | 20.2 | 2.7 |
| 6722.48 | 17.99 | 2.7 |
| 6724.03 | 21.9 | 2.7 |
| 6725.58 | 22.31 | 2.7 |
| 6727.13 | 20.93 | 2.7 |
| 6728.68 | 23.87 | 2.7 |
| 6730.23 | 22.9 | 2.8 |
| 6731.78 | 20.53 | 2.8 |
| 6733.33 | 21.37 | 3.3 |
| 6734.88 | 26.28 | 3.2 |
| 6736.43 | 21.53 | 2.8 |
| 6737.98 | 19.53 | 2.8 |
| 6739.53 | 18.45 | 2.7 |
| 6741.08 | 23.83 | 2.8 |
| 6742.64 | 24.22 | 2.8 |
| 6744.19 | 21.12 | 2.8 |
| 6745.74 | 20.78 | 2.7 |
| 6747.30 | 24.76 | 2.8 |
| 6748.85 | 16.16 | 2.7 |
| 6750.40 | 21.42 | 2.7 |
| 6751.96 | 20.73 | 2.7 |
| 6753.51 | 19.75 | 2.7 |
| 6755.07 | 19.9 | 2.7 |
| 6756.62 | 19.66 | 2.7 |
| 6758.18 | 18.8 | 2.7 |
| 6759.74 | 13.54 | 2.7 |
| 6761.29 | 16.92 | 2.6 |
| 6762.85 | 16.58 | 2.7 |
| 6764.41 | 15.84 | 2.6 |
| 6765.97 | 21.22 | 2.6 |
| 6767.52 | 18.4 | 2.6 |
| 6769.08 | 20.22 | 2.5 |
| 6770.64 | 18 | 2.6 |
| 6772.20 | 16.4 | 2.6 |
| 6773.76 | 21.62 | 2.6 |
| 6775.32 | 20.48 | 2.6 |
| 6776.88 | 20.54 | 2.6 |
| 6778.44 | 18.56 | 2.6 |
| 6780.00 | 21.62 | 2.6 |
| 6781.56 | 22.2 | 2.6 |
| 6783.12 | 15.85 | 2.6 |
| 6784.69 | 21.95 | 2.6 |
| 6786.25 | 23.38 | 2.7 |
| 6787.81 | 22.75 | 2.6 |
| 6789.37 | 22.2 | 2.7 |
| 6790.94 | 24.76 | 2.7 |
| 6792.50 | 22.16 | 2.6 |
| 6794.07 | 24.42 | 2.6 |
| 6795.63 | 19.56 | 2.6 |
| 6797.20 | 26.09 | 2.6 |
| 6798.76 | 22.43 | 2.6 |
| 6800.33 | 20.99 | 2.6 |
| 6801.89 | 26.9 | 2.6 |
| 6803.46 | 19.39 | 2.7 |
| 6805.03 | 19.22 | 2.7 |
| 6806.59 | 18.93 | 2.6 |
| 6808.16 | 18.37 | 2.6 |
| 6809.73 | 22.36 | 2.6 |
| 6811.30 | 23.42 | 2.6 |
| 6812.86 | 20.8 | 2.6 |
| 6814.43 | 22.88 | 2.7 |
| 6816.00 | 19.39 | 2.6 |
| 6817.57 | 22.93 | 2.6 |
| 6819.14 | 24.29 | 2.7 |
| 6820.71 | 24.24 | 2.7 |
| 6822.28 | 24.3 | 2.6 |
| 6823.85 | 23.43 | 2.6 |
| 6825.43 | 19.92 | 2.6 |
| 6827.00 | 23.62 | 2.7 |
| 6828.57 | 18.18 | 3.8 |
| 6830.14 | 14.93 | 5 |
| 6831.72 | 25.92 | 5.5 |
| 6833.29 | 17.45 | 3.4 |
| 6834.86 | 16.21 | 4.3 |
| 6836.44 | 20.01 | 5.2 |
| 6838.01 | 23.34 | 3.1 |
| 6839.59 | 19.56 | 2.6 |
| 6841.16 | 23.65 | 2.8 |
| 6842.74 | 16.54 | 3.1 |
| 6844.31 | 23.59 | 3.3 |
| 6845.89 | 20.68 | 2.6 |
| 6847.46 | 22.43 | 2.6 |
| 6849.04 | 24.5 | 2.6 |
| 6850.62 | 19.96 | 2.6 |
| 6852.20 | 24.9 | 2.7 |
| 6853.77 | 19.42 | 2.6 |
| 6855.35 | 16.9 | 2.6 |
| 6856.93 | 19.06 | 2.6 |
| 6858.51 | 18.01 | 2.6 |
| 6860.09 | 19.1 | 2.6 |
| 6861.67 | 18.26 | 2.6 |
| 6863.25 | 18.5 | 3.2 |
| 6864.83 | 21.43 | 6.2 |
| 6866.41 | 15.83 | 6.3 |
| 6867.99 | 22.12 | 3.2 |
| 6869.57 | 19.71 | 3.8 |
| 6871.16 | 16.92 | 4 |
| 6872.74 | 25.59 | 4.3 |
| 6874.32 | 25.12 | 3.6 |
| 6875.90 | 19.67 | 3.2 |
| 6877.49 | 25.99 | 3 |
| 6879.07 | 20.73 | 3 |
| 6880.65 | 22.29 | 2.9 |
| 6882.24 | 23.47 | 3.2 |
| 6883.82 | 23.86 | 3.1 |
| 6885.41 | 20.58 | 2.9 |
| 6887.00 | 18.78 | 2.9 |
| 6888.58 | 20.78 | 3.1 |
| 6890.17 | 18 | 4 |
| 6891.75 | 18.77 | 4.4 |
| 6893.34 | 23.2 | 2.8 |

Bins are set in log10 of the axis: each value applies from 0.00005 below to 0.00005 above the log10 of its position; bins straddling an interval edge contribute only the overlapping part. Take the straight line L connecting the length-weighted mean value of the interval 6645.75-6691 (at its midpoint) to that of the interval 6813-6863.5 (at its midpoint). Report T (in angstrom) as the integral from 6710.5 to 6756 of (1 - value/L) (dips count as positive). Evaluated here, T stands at -3.7 angstrom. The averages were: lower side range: 18.9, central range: 21.2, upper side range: 20.8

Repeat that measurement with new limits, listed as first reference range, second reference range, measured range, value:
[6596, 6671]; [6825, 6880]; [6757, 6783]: 1.8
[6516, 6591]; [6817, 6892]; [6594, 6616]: -1.0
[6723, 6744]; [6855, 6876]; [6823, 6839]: 0.1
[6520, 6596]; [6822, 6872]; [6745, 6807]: -1.9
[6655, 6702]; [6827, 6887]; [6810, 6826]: -1.7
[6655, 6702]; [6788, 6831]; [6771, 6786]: 0.9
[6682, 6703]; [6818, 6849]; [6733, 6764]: 0.5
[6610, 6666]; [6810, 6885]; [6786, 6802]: -1.8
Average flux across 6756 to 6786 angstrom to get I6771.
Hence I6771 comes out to 18.9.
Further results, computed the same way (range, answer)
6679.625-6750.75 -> 21.4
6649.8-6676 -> 19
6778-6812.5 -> 21.7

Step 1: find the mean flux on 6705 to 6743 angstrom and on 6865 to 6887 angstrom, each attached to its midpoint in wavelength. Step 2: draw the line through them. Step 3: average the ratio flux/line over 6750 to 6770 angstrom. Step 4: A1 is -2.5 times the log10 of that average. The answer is 0.176 mag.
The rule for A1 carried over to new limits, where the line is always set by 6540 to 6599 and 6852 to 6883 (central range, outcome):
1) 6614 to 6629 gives -0.06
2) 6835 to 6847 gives -0.03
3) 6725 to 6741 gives -0.13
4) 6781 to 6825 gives -0.11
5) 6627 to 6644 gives -0.10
